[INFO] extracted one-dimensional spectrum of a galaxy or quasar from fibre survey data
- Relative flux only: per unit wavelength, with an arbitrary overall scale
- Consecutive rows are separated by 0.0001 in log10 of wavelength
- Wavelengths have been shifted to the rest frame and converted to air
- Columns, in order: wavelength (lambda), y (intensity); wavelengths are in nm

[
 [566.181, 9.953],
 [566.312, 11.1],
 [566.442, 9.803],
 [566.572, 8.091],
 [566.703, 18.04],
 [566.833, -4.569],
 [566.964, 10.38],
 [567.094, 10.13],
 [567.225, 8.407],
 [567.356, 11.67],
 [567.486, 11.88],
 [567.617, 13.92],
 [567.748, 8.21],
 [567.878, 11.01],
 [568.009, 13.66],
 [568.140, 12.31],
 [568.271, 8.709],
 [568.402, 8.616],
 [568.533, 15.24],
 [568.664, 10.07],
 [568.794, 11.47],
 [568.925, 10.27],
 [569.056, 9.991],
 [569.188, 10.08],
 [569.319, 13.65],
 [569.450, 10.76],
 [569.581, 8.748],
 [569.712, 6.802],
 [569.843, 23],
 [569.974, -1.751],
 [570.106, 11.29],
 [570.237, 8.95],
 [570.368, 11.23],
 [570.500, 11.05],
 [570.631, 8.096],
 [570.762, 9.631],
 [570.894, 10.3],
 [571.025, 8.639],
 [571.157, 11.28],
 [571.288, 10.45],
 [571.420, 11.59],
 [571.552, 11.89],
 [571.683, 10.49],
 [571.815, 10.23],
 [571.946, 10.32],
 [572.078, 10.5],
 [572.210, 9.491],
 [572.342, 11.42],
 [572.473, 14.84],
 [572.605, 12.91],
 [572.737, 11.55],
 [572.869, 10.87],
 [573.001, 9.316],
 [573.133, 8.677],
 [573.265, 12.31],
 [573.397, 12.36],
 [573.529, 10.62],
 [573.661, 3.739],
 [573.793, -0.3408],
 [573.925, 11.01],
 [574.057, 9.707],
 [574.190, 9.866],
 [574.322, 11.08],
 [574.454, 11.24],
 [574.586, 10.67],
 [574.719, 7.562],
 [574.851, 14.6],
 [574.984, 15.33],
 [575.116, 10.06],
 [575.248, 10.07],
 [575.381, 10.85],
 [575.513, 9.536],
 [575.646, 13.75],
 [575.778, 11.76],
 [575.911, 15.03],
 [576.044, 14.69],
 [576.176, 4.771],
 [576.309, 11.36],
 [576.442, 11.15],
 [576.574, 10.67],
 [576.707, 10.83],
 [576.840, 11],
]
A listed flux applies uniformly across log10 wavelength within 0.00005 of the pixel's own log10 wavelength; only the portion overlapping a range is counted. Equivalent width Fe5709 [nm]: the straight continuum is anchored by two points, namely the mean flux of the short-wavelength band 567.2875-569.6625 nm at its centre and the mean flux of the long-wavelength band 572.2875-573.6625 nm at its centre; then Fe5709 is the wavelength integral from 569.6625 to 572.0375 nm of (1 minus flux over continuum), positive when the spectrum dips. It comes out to 0.19 nm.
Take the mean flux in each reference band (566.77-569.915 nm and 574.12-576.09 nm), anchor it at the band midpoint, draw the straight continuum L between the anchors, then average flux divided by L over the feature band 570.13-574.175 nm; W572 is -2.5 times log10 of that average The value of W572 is 0.11 mag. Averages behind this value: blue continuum 10.6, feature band 10.1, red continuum 11.7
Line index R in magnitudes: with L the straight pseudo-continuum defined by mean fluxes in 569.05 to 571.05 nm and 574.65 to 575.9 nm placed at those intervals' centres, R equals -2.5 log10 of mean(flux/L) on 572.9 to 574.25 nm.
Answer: 0.257 mag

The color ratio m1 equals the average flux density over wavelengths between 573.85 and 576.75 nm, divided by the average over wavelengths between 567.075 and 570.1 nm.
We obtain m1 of 1.0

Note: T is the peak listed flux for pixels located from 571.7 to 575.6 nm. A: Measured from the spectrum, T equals 15.33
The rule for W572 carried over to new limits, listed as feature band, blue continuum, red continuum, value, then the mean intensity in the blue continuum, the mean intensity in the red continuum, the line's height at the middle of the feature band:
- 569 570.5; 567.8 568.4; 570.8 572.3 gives 0.05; 11.1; 10.5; 10.8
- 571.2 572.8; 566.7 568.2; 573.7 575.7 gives -0.11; 10.1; 10.2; 10.2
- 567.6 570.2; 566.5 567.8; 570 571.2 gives -0.12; 9.63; 9.63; 9.63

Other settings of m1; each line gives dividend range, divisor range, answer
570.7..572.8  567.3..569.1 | 0.98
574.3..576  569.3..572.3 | 1.14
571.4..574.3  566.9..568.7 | 0.92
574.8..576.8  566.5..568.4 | 1.15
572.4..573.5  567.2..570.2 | 1.07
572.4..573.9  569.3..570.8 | 0.97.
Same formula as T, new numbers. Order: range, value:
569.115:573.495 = 23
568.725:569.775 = 13.65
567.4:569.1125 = 15.24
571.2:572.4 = 11.89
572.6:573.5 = 12.91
